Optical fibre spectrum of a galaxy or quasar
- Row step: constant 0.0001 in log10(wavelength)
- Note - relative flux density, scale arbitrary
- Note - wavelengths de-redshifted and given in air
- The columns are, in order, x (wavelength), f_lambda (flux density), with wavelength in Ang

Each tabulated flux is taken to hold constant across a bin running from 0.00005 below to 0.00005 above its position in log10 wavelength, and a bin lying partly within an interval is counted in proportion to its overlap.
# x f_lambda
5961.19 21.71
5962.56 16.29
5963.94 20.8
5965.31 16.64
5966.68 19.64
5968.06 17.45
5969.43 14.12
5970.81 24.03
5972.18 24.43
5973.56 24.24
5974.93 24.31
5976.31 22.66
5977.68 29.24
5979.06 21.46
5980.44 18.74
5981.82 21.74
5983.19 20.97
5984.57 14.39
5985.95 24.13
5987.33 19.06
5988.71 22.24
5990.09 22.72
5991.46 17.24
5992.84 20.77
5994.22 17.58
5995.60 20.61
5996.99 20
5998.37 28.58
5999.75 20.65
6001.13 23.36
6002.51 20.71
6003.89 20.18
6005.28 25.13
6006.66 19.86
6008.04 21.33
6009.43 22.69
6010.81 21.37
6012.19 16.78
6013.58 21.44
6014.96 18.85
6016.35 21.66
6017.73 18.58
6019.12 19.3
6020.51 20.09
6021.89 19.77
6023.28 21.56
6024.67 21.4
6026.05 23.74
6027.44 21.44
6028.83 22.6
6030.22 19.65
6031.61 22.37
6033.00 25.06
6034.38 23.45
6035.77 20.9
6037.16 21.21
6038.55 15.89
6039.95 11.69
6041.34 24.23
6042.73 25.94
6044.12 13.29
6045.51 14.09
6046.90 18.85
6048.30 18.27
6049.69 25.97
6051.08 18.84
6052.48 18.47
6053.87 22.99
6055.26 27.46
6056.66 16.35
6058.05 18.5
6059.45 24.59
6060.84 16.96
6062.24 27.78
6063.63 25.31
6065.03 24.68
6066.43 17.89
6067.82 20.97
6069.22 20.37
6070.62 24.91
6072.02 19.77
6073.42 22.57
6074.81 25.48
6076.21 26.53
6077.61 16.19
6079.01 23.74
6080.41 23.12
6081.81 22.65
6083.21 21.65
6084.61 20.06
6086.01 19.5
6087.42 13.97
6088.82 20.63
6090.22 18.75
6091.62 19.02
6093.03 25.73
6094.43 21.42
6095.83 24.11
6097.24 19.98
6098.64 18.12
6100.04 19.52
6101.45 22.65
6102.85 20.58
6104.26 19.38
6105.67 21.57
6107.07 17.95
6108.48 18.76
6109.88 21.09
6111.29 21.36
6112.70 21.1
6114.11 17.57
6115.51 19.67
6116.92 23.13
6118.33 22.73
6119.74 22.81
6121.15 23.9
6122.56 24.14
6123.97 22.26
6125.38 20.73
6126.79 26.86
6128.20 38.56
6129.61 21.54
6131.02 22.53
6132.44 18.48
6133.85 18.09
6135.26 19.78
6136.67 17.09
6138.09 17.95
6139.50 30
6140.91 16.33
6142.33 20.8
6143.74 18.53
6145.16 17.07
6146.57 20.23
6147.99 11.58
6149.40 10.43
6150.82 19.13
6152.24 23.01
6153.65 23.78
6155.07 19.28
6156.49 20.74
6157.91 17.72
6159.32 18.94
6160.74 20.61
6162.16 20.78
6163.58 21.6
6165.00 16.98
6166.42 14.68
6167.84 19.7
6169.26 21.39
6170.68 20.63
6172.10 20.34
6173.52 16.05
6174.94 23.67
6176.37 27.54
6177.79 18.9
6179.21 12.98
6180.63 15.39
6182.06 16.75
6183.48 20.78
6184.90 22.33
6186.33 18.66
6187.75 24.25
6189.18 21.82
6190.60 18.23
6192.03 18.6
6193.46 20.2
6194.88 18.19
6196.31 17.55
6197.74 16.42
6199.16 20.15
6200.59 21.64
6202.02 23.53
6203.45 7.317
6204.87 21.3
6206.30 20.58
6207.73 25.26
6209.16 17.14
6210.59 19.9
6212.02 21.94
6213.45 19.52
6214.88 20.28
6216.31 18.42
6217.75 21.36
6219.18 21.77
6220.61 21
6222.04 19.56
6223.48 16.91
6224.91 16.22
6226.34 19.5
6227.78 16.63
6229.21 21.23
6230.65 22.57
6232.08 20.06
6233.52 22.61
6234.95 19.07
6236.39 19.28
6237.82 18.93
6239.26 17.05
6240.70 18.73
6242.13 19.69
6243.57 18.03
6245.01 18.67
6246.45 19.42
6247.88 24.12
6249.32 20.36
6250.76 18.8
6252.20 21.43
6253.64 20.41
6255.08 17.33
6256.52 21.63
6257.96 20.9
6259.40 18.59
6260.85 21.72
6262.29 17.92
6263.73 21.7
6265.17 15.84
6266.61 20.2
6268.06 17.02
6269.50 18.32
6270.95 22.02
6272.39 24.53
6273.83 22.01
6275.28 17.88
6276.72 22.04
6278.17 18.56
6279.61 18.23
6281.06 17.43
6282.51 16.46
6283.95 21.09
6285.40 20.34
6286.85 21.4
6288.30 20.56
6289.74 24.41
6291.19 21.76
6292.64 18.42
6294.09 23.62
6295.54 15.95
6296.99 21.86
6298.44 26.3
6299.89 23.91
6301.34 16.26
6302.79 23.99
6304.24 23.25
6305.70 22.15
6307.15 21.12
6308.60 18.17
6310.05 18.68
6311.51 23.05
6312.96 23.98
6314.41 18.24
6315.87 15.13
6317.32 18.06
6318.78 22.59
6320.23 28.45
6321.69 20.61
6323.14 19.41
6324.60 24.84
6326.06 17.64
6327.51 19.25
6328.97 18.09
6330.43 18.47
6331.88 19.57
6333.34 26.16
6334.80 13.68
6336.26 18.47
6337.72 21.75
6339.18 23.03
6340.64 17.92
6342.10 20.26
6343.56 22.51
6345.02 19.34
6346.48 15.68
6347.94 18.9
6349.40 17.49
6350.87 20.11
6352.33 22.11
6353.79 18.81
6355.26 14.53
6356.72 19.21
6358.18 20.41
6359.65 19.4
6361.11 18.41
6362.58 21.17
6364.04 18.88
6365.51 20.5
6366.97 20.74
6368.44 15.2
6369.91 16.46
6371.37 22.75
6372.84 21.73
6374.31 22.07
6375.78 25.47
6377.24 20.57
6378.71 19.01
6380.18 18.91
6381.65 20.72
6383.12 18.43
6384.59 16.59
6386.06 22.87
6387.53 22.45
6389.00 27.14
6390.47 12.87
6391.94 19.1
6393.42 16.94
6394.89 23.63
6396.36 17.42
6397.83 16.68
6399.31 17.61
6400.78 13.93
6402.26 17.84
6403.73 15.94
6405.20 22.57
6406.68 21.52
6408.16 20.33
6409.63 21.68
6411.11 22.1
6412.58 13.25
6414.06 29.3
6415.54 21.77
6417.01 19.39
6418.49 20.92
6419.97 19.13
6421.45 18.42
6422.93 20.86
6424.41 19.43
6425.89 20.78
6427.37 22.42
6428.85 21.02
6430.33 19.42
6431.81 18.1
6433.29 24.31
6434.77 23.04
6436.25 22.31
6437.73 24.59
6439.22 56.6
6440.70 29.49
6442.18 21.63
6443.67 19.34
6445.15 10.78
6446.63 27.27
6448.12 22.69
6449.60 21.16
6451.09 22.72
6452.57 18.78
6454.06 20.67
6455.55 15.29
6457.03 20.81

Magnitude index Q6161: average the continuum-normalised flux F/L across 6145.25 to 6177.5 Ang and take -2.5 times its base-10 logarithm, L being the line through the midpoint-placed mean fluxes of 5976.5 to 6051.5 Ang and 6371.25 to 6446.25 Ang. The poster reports 0.079 mag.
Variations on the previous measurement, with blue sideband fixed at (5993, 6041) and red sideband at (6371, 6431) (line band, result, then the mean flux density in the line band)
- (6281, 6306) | -0.043 mag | 21.1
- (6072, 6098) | -0.031 mag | 21.3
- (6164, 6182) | 0.087 mag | 19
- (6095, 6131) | -0.068 mag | 22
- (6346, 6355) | 0.084 mag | 18.7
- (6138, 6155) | 0.082 mag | 19.1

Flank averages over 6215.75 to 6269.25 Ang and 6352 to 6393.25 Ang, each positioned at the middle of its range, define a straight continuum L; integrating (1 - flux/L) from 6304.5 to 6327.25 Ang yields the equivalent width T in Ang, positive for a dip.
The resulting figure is -1.3 Ang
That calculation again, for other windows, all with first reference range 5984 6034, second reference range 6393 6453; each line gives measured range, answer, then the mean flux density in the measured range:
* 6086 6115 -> 1.37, 20.1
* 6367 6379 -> 0.51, 20.5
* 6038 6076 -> 0.34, 20.9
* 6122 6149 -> 0.16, 21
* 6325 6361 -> 3.45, 19.3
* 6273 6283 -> 1.05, 19.1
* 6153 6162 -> 0.43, 20.2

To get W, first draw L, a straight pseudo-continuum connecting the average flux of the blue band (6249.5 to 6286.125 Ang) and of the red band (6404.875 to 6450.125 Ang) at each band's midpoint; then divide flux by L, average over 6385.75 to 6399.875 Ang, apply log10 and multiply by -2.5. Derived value 0.12 mag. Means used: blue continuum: 19.7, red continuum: 22.4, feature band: 19.6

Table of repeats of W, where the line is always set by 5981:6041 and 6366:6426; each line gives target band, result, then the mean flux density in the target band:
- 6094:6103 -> -0.02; 20.9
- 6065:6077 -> -0.09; 22.4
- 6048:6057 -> -0.04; 21.5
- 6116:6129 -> -0.21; 24.9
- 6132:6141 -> 0.03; 20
